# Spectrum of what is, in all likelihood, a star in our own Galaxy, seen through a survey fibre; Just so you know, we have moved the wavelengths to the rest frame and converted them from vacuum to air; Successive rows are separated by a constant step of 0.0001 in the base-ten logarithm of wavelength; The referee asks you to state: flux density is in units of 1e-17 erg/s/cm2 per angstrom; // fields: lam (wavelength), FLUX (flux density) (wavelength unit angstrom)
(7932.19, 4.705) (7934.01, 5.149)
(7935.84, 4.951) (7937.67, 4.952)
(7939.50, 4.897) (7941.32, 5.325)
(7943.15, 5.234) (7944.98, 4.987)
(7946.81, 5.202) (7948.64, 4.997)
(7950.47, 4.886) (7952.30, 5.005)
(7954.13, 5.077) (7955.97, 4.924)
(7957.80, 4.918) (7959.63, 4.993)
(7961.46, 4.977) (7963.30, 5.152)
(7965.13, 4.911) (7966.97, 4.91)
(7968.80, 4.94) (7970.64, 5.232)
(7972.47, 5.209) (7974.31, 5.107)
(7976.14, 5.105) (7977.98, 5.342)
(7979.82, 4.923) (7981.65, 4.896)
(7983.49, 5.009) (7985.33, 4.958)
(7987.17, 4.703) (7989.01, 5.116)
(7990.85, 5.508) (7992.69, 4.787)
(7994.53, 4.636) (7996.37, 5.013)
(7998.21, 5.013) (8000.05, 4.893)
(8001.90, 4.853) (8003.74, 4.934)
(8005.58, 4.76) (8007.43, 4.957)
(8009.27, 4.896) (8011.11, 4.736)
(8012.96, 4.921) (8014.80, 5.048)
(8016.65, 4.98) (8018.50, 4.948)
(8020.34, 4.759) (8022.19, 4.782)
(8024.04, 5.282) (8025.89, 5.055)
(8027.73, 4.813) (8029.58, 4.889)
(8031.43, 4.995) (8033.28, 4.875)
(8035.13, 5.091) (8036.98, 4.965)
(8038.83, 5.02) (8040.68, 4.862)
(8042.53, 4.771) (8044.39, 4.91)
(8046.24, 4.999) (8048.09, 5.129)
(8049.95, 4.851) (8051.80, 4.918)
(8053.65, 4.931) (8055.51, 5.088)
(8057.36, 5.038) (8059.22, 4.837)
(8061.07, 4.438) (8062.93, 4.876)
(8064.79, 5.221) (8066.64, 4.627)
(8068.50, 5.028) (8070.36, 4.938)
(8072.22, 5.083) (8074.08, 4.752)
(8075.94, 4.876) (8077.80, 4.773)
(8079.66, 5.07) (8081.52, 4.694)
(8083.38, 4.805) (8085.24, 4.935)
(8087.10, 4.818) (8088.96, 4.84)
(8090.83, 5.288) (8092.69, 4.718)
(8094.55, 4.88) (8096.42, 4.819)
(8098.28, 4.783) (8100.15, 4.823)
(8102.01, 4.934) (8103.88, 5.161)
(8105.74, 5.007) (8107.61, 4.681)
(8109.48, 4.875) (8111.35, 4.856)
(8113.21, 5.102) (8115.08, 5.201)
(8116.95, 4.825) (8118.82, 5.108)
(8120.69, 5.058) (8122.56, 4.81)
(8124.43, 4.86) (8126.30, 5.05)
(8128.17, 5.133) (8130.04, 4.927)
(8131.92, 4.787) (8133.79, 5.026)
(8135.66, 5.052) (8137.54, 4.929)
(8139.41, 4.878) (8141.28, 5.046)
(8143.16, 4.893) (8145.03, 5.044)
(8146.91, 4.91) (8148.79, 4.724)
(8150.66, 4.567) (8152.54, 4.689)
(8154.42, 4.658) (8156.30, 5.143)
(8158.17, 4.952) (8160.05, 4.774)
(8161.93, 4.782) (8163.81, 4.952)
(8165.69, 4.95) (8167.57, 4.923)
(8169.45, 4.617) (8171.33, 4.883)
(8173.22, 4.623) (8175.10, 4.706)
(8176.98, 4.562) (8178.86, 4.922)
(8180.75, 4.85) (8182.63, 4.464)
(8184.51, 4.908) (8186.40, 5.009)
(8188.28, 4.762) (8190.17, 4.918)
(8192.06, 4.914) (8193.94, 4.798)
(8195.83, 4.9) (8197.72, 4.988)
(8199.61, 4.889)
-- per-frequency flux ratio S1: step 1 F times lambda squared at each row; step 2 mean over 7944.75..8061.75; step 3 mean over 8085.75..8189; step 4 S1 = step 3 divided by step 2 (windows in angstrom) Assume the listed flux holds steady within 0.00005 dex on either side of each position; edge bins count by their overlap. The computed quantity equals 1.02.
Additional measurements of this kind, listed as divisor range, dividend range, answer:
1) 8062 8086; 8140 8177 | 1.01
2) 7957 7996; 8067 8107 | 1.00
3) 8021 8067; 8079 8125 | 1.01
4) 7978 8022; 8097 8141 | 1.03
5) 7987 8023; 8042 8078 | 1.01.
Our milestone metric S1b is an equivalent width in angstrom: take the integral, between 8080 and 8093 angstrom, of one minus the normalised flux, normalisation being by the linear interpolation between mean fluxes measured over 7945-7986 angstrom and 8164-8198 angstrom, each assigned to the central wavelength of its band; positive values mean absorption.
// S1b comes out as 0.06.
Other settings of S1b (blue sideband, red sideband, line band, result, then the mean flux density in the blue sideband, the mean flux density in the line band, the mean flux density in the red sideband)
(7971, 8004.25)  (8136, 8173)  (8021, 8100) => 0.5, 5.01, 4.91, 4.86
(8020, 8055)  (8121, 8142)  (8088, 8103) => 0.2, 4.95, 4.89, 4.96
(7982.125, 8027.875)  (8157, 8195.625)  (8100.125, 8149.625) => -1.0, 4.94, 4.95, 4.82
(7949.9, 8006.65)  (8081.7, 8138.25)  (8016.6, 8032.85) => 0.1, 4.99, 4.94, 4.93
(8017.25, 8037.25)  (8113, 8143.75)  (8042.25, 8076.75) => 0.3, 4.95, 4.91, 4.98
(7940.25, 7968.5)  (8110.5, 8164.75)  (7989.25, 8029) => 0.5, 5.03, 4.94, 4.92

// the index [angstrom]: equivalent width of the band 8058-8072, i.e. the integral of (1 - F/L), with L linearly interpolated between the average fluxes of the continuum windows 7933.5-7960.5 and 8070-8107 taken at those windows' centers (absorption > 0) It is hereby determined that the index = 0.1 angstrom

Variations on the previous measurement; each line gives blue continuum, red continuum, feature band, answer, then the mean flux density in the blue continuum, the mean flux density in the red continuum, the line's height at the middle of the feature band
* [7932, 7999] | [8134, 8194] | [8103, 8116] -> -0.2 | 5.02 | 4.84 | 4.89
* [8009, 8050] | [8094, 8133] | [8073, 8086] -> 0.2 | 4.94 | 4.94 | 4.94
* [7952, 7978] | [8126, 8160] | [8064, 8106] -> 0.4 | 5.04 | 4.91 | 4.95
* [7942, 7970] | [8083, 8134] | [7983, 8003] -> 0.2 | 5.01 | 4.93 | 4.99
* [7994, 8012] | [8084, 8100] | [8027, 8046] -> -0.2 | 4.88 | 4.88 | 4.88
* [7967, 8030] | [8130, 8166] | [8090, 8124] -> -0.2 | 4.97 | 4.88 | 4.91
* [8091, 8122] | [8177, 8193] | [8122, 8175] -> 0.0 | 4.93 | 4.83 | 4.88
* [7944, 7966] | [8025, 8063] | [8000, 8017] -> 0.2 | 5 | 4.92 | 4.95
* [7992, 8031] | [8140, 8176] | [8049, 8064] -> 0.0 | 4.9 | 4.83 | 4.88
